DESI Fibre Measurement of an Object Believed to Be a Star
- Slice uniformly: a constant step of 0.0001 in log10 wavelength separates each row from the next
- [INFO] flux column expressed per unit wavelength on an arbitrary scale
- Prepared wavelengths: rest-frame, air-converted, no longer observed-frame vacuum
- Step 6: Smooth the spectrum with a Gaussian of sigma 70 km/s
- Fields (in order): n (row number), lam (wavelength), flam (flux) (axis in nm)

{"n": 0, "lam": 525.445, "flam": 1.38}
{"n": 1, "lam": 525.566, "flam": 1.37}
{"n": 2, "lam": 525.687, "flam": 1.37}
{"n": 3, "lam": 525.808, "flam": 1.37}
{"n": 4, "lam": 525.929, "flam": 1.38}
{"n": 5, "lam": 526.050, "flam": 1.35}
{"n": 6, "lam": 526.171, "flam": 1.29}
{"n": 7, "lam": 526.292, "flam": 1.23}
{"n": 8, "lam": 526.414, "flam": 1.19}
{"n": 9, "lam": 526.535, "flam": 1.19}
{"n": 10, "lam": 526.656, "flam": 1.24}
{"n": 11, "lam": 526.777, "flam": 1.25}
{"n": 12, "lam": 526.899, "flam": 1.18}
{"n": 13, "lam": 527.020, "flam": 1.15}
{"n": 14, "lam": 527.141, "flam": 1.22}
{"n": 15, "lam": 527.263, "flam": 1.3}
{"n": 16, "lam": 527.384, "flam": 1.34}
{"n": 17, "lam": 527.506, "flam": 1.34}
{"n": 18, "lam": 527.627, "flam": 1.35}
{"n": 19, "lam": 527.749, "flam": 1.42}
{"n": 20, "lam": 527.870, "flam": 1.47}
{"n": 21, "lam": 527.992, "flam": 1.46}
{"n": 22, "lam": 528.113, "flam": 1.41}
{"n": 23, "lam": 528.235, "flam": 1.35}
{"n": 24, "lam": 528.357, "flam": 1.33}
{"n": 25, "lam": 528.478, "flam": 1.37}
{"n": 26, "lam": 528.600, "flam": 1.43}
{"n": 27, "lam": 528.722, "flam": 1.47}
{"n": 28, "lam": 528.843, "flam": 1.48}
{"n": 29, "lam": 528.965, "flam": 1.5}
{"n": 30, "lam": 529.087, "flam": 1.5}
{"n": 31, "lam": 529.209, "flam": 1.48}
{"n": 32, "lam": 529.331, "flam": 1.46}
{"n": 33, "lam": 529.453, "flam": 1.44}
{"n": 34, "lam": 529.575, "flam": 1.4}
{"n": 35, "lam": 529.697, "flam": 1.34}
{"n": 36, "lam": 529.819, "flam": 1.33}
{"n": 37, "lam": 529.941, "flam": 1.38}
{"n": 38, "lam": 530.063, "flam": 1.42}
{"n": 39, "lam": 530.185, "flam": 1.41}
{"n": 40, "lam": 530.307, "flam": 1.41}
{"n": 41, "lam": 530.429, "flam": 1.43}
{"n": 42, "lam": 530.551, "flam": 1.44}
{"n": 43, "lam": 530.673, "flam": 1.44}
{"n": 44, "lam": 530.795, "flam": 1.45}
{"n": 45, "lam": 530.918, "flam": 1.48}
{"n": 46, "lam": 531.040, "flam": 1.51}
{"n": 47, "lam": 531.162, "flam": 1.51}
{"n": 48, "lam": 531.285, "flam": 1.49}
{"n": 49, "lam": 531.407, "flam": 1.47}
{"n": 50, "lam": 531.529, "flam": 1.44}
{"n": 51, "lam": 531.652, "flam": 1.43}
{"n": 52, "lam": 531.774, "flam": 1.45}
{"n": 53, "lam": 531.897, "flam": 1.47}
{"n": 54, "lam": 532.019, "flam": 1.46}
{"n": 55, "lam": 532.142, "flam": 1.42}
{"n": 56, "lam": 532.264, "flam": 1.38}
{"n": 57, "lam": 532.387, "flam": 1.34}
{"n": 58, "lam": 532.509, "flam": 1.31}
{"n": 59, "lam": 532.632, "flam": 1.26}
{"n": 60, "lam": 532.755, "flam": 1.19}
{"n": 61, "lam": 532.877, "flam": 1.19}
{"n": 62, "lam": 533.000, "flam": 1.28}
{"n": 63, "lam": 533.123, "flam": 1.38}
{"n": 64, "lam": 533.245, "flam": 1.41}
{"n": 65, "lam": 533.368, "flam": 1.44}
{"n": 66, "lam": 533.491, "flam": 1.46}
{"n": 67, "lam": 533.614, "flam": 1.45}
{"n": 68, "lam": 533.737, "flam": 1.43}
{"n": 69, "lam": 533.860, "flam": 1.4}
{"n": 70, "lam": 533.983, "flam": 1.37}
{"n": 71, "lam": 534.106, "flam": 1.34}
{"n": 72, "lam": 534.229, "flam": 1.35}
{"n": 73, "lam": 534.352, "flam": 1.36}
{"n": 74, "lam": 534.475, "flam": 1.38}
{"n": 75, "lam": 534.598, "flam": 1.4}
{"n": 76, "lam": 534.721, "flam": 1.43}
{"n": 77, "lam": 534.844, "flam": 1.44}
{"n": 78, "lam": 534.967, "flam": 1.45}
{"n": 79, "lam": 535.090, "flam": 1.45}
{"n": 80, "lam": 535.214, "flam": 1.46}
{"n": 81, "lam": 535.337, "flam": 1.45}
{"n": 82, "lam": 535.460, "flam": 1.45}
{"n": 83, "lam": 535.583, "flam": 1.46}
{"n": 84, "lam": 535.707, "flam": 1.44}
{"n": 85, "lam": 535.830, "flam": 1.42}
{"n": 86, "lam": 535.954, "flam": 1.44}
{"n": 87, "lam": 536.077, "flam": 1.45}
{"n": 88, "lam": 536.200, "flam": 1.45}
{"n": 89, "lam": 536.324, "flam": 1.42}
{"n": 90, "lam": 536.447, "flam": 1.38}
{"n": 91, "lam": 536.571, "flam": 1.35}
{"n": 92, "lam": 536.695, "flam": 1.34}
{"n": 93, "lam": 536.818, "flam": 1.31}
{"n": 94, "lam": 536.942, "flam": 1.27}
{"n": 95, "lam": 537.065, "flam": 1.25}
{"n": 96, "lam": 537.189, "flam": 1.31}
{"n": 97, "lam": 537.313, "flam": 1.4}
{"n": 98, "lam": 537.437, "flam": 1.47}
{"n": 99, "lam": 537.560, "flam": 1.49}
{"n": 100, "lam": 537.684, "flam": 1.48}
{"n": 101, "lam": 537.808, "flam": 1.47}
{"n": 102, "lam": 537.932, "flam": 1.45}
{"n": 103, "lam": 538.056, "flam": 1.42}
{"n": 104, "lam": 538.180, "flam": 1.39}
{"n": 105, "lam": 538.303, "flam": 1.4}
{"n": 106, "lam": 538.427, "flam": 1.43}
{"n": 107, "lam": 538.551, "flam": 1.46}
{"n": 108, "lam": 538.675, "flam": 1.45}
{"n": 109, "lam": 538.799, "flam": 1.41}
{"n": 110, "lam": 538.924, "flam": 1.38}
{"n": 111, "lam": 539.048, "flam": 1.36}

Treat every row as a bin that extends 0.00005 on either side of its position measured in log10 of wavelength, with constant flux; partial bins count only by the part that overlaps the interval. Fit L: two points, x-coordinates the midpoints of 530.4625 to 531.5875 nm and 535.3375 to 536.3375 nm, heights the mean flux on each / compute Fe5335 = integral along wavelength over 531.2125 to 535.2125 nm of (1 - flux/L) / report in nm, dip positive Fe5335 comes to 0.18 nm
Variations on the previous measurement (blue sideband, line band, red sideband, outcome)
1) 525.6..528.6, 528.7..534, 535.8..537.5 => -0.279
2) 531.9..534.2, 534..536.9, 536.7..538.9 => -0.052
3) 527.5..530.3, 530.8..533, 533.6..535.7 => 0.028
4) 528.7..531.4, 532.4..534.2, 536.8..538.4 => 0.092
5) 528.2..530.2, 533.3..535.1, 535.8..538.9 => 0.000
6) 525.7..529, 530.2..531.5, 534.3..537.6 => -0.093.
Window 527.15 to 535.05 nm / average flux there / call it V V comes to 1.4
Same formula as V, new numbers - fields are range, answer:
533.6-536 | 1.42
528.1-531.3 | 1.43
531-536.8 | 1.4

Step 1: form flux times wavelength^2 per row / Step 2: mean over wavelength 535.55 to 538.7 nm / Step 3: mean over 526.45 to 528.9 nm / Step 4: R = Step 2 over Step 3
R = 1.1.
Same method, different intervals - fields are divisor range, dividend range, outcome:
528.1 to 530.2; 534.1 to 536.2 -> 1.03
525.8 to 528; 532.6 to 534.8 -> 1.08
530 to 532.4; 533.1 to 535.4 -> 0.99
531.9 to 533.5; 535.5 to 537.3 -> 1.04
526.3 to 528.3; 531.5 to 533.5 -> 1.07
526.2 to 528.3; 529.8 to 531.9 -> 1.13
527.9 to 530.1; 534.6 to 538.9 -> 1.03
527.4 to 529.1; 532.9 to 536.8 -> 1.02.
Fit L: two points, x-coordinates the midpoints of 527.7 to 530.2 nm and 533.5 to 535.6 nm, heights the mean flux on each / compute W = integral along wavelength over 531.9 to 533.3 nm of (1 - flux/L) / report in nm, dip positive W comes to 0.08 nm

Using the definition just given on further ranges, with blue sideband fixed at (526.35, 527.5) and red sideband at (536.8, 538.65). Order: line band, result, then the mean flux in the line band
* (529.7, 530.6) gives -0.08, 1.4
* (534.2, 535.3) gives -0.05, 1.42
